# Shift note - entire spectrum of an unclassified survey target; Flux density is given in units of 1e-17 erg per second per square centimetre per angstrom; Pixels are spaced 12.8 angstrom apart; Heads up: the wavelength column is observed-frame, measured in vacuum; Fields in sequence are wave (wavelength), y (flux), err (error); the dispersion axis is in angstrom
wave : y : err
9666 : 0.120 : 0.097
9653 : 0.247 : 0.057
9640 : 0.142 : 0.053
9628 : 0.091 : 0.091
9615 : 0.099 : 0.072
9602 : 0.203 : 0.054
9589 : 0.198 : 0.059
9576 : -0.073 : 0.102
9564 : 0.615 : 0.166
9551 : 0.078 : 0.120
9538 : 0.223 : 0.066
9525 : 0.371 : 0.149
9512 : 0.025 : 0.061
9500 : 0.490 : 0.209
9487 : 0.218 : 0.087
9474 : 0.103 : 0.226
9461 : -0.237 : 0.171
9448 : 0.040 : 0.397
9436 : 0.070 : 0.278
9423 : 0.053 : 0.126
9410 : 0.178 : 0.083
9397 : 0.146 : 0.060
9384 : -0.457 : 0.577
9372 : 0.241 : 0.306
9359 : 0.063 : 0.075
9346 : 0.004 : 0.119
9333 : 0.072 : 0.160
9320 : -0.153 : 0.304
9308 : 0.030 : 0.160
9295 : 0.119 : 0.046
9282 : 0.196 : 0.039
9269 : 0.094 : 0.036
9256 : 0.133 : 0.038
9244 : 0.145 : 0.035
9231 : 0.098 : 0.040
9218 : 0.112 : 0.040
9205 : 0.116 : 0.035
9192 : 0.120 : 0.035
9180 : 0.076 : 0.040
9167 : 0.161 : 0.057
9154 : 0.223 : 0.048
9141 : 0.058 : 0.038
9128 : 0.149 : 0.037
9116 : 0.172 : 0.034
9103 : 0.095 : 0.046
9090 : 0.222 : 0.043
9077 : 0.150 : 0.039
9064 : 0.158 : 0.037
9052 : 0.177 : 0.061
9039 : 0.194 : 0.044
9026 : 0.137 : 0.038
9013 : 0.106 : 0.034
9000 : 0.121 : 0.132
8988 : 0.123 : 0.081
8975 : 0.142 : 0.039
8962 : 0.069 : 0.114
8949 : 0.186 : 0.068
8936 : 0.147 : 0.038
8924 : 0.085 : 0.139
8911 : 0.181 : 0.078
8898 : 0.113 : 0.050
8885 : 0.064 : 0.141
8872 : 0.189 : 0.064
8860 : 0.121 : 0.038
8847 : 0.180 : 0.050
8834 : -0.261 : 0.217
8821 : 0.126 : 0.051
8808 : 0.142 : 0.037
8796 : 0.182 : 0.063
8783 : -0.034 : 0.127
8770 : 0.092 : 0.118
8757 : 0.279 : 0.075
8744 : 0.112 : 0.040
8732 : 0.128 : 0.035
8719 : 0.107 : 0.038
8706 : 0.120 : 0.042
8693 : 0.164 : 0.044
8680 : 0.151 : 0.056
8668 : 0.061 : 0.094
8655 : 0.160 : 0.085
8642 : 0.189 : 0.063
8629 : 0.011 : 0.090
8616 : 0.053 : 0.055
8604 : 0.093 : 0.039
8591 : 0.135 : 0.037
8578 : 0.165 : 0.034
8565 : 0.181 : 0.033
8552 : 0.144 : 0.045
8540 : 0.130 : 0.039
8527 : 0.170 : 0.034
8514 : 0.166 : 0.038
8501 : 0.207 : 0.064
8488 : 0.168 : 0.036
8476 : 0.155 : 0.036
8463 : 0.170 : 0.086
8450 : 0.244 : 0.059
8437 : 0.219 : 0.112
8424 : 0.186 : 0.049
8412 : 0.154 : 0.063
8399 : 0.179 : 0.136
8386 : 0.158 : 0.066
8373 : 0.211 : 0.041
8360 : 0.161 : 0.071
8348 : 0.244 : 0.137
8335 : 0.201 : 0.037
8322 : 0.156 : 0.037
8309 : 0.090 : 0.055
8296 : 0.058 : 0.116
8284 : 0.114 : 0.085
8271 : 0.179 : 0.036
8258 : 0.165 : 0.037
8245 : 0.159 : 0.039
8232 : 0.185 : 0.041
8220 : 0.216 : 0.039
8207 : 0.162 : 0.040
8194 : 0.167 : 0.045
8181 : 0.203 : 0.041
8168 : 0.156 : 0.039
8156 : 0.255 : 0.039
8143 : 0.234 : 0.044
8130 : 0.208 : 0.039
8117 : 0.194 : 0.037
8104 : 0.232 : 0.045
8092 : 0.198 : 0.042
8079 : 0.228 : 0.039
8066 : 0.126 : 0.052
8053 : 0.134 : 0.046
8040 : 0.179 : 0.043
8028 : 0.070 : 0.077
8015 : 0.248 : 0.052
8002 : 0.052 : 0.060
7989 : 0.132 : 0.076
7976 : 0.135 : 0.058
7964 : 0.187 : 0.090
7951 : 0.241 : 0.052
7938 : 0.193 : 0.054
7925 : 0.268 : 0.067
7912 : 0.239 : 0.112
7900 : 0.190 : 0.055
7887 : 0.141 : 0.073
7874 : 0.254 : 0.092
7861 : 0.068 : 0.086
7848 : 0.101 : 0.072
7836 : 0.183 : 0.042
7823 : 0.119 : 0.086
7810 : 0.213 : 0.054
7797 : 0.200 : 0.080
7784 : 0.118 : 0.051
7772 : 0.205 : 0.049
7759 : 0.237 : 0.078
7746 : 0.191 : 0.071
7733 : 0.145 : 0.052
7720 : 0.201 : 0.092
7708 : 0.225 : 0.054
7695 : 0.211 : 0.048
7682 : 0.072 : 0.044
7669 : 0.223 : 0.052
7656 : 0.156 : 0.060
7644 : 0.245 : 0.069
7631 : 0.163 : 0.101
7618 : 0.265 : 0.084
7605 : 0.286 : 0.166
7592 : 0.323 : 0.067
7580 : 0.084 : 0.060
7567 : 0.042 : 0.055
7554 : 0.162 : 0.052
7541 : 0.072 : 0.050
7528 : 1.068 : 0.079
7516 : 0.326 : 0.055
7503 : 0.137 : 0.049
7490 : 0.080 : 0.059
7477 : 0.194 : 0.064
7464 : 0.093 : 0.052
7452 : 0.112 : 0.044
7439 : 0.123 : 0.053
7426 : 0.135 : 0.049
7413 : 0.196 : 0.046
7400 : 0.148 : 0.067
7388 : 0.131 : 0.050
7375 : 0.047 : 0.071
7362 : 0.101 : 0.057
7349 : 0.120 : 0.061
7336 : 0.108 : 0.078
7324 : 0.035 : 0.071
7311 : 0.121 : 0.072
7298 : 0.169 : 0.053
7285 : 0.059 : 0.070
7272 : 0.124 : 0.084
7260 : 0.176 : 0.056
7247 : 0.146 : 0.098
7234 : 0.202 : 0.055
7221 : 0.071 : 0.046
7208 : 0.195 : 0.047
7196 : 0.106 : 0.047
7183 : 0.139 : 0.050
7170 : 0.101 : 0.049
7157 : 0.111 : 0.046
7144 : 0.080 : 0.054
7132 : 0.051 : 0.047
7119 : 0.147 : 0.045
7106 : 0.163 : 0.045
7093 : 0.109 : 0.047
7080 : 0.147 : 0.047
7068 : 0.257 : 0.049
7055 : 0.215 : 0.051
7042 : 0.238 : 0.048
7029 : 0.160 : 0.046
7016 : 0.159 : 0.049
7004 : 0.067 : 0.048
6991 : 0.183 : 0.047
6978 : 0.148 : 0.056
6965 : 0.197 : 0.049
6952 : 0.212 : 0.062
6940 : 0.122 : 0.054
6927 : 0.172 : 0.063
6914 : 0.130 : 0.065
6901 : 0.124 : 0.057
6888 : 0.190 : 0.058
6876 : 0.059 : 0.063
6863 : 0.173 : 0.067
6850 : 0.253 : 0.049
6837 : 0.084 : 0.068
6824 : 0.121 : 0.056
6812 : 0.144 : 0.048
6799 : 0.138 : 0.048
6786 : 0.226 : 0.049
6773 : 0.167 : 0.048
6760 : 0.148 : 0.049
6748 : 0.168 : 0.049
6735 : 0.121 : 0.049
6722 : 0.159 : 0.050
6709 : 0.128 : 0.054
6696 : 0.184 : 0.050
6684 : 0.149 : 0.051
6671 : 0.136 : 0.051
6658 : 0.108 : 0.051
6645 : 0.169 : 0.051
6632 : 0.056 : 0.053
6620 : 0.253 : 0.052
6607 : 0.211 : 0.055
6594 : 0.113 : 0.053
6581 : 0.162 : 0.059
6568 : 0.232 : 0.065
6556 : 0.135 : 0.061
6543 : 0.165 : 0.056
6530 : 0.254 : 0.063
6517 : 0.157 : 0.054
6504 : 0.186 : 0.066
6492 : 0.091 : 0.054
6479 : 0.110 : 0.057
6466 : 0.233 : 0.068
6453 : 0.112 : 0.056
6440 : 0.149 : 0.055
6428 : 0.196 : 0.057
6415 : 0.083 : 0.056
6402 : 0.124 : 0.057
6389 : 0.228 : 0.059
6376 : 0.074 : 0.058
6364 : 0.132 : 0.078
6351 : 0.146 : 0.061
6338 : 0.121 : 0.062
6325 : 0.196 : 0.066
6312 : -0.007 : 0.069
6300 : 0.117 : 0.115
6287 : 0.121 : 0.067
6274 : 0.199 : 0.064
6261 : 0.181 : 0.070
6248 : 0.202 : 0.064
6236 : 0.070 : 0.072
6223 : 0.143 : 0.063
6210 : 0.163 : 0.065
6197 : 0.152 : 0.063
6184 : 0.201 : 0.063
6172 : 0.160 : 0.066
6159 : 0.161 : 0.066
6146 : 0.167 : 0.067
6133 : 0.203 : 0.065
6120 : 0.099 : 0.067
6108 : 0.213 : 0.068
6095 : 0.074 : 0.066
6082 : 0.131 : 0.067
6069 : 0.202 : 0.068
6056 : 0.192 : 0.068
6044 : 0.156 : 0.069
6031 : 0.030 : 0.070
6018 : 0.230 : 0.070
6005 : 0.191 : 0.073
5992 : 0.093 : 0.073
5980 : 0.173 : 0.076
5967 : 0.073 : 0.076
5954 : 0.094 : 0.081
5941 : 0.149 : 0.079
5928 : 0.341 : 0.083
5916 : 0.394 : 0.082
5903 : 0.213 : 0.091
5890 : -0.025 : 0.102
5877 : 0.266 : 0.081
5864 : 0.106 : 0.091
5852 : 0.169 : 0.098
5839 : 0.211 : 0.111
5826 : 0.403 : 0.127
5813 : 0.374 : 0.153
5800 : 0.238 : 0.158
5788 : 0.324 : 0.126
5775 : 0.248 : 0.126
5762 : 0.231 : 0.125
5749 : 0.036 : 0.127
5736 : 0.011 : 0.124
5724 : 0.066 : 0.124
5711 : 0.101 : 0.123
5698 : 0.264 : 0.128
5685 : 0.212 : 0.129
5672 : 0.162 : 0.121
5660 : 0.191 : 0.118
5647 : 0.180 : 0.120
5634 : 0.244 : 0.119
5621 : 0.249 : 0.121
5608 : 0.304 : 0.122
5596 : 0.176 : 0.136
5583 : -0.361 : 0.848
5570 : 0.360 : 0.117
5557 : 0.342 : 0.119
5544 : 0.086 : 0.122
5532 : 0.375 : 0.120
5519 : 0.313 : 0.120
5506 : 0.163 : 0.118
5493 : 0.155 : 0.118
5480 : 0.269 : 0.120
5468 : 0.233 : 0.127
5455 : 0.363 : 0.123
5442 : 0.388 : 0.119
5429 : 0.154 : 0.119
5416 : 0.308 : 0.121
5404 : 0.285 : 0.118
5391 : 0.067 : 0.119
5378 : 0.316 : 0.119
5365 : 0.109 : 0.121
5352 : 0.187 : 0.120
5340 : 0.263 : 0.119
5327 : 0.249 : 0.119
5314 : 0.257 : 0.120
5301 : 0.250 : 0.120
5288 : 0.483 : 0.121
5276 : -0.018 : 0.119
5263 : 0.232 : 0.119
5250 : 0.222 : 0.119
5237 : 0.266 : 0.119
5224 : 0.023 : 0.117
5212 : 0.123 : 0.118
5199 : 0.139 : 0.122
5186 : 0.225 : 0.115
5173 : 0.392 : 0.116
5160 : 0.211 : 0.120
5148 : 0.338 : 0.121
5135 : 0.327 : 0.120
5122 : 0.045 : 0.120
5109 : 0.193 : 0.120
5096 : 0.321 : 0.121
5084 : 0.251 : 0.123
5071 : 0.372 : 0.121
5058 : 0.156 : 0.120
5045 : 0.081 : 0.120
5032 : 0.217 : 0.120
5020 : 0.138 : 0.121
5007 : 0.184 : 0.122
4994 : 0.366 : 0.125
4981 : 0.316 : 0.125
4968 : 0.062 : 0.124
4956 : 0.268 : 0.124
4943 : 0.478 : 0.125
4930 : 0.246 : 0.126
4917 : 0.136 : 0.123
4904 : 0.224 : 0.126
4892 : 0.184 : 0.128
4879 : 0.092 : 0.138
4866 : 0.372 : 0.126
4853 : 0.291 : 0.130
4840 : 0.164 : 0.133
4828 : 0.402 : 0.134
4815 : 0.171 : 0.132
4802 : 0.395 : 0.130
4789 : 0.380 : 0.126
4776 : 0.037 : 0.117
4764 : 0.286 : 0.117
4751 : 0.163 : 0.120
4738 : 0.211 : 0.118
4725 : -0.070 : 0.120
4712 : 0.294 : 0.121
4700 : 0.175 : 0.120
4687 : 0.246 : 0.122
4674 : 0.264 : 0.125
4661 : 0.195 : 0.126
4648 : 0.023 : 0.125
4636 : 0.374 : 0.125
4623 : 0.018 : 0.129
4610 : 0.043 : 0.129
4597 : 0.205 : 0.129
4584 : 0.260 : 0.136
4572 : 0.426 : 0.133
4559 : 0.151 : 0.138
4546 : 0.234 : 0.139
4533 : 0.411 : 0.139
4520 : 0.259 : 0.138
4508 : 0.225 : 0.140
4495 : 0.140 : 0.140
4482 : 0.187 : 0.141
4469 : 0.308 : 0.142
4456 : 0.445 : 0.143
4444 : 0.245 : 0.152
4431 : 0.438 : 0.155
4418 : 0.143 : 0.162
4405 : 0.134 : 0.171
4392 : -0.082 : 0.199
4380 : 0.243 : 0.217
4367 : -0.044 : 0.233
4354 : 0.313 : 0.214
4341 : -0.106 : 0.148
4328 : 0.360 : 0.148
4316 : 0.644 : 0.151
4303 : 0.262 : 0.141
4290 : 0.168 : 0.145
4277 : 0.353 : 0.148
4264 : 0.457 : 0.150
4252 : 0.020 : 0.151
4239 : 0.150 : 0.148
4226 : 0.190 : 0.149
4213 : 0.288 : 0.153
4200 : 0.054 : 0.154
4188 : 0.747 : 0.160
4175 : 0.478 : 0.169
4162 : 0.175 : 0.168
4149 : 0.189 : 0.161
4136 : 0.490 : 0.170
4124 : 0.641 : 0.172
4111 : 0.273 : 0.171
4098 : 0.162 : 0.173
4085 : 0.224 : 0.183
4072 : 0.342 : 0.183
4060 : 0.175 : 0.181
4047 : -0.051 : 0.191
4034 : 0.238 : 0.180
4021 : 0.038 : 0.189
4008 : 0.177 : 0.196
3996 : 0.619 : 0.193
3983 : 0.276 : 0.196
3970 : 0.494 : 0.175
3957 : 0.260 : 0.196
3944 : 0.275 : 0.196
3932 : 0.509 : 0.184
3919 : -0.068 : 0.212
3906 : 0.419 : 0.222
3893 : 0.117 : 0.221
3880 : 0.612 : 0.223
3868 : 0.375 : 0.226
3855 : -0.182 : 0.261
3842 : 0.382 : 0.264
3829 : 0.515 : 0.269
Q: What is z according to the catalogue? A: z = 1.02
